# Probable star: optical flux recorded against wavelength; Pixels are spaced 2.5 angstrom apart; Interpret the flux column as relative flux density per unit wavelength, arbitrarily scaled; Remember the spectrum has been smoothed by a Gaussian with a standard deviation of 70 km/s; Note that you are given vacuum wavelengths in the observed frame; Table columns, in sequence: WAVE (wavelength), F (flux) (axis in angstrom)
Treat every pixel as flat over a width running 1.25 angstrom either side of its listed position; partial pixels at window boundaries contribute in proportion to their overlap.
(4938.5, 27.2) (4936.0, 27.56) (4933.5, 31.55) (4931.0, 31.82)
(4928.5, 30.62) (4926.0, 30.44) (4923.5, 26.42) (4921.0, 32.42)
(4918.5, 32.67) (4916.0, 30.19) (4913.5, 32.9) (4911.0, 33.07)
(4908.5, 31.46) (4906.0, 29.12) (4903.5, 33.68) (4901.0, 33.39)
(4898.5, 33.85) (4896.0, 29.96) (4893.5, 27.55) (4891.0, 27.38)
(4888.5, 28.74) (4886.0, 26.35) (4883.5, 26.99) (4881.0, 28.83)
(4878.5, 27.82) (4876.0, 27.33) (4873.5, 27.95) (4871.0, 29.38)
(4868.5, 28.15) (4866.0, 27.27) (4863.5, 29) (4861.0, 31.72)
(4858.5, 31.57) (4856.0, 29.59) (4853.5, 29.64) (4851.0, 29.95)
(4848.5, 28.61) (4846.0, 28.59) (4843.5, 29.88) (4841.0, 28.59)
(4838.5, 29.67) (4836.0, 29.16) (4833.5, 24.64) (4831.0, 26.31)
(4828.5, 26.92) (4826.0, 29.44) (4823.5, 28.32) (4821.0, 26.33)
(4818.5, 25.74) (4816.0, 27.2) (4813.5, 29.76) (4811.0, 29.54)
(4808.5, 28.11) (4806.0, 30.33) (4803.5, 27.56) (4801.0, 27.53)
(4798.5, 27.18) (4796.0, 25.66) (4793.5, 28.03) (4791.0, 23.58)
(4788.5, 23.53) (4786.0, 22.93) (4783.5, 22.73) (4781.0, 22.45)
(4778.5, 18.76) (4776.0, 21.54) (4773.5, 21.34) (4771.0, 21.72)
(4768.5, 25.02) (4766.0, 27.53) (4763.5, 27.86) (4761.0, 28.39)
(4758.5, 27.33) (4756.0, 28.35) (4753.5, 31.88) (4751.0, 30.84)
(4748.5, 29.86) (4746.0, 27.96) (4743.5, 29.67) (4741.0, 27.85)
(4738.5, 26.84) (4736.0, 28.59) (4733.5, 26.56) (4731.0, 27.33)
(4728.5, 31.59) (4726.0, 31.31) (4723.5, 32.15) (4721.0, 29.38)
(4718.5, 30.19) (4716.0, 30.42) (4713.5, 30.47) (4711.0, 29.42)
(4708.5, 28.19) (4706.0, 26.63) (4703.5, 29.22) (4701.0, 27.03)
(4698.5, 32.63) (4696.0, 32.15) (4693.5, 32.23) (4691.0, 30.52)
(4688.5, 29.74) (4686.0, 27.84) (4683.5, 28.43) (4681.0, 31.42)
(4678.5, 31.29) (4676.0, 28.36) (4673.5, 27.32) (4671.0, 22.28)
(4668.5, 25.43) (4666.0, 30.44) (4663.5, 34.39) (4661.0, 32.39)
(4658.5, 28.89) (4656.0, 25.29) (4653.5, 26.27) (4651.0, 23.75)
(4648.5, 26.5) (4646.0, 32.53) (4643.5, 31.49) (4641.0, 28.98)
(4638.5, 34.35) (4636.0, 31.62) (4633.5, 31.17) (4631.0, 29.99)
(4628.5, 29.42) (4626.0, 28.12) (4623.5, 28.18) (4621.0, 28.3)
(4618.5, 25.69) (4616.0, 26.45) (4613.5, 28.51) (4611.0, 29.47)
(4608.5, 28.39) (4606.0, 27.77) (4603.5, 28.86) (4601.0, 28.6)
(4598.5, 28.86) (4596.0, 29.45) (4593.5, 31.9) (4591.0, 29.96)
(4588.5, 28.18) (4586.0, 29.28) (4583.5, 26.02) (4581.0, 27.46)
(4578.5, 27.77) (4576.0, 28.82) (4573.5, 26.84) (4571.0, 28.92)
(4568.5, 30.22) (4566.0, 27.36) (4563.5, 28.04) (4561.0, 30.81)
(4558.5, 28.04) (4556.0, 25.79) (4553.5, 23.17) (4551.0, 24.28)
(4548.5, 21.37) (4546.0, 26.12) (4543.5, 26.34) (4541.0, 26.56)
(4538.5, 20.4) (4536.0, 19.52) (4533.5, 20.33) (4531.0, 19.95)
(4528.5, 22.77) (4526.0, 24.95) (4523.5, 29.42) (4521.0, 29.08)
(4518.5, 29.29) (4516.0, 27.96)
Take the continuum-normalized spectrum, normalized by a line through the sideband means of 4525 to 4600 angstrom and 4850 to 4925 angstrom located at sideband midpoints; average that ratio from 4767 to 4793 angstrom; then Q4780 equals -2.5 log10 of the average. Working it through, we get 0.26 mag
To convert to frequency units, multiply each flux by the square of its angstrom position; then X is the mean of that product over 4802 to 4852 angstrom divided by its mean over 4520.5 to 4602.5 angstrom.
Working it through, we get 1.19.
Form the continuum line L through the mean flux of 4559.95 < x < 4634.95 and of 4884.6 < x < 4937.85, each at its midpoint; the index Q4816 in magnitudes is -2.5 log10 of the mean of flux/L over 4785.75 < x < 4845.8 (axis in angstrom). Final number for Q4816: 0.09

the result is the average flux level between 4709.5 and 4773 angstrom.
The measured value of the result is 28.7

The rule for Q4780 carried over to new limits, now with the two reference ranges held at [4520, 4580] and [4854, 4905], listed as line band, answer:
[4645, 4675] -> -0.04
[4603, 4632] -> -0.07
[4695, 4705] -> -0.10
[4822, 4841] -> 0.04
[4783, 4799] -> 0.15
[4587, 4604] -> -0.13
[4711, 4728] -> -0.11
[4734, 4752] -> -0.03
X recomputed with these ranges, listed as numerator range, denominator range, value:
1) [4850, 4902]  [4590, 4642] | 1.11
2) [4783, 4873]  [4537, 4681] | 1.09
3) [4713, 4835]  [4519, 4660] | 1.07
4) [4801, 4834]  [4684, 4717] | 0.98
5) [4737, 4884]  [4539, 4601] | 1.10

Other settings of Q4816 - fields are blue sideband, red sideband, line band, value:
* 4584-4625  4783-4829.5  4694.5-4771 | -0.06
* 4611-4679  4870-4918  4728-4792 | 0.12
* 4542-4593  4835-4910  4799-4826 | 0.03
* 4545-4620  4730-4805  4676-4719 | -0.12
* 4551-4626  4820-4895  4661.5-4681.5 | -0.03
